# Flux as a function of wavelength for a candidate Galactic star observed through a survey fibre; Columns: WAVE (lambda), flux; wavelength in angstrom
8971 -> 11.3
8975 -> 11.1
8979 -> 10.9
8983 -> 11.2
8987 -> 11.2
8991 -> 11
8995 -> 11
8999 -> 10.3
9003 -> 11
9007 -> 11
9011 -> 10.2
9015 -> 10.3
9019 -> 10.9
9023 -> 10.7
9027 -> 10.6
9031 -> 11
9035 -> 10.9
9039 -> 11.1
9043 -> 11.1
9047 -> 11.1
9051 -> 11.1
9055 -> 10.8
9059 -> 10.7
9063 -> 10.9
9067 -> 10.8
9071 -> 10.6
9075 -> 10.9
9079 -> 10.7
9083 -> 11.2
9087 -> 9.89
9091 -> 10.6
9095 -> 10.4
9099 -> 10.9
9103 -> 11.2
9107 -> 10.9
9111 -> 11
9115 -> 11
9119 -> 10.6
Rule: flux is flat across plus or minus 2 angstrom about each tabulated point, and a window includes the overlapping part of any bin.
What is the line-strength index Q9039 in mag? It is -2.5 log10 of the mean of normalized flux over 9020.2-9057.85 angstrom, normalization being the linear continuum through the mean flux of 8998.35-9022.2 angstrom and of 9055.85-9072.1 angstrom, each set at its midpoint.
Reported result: -0.02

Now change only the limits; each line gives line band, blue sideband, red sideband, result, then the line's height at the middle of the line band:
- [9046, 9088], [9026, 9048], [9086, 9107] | 0.00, 10.8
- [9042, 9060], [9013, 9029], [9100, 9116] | -0.02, 10.8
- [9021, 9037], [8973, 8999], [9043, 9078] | 0.01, 10.9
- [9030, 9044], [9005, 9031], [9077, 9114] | -0.03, 10.7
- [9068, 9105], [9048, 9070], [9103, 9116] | 0.02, 10.9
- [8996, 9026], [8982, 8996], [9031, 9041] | 0.04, 11.1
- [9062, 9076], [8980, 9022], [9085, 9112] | -0.01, 10.7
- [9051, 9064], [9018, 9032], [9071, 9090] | -0.01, 10.7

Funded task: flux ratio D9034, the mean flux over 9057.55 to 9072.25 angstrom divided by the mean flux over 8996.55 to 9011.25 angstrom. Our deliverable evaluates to 1.0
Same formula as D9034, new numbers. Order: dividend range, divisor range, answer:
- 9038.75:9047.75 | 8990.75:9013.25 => 1.03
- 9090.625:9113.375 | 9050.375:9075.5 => 1.00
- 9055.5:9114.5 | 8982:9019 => 1.00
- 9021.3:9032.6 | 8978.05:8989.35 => 0.97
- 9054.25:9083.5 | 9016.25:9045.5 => 0.99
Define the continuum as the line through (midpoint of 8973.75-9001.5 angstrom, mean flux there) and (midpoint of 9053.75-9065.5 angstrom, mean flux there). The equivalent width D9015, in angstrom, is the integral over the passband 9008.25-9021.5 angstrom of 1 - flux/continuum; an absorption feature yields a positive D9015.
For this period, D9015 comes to 0.5 angstrom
